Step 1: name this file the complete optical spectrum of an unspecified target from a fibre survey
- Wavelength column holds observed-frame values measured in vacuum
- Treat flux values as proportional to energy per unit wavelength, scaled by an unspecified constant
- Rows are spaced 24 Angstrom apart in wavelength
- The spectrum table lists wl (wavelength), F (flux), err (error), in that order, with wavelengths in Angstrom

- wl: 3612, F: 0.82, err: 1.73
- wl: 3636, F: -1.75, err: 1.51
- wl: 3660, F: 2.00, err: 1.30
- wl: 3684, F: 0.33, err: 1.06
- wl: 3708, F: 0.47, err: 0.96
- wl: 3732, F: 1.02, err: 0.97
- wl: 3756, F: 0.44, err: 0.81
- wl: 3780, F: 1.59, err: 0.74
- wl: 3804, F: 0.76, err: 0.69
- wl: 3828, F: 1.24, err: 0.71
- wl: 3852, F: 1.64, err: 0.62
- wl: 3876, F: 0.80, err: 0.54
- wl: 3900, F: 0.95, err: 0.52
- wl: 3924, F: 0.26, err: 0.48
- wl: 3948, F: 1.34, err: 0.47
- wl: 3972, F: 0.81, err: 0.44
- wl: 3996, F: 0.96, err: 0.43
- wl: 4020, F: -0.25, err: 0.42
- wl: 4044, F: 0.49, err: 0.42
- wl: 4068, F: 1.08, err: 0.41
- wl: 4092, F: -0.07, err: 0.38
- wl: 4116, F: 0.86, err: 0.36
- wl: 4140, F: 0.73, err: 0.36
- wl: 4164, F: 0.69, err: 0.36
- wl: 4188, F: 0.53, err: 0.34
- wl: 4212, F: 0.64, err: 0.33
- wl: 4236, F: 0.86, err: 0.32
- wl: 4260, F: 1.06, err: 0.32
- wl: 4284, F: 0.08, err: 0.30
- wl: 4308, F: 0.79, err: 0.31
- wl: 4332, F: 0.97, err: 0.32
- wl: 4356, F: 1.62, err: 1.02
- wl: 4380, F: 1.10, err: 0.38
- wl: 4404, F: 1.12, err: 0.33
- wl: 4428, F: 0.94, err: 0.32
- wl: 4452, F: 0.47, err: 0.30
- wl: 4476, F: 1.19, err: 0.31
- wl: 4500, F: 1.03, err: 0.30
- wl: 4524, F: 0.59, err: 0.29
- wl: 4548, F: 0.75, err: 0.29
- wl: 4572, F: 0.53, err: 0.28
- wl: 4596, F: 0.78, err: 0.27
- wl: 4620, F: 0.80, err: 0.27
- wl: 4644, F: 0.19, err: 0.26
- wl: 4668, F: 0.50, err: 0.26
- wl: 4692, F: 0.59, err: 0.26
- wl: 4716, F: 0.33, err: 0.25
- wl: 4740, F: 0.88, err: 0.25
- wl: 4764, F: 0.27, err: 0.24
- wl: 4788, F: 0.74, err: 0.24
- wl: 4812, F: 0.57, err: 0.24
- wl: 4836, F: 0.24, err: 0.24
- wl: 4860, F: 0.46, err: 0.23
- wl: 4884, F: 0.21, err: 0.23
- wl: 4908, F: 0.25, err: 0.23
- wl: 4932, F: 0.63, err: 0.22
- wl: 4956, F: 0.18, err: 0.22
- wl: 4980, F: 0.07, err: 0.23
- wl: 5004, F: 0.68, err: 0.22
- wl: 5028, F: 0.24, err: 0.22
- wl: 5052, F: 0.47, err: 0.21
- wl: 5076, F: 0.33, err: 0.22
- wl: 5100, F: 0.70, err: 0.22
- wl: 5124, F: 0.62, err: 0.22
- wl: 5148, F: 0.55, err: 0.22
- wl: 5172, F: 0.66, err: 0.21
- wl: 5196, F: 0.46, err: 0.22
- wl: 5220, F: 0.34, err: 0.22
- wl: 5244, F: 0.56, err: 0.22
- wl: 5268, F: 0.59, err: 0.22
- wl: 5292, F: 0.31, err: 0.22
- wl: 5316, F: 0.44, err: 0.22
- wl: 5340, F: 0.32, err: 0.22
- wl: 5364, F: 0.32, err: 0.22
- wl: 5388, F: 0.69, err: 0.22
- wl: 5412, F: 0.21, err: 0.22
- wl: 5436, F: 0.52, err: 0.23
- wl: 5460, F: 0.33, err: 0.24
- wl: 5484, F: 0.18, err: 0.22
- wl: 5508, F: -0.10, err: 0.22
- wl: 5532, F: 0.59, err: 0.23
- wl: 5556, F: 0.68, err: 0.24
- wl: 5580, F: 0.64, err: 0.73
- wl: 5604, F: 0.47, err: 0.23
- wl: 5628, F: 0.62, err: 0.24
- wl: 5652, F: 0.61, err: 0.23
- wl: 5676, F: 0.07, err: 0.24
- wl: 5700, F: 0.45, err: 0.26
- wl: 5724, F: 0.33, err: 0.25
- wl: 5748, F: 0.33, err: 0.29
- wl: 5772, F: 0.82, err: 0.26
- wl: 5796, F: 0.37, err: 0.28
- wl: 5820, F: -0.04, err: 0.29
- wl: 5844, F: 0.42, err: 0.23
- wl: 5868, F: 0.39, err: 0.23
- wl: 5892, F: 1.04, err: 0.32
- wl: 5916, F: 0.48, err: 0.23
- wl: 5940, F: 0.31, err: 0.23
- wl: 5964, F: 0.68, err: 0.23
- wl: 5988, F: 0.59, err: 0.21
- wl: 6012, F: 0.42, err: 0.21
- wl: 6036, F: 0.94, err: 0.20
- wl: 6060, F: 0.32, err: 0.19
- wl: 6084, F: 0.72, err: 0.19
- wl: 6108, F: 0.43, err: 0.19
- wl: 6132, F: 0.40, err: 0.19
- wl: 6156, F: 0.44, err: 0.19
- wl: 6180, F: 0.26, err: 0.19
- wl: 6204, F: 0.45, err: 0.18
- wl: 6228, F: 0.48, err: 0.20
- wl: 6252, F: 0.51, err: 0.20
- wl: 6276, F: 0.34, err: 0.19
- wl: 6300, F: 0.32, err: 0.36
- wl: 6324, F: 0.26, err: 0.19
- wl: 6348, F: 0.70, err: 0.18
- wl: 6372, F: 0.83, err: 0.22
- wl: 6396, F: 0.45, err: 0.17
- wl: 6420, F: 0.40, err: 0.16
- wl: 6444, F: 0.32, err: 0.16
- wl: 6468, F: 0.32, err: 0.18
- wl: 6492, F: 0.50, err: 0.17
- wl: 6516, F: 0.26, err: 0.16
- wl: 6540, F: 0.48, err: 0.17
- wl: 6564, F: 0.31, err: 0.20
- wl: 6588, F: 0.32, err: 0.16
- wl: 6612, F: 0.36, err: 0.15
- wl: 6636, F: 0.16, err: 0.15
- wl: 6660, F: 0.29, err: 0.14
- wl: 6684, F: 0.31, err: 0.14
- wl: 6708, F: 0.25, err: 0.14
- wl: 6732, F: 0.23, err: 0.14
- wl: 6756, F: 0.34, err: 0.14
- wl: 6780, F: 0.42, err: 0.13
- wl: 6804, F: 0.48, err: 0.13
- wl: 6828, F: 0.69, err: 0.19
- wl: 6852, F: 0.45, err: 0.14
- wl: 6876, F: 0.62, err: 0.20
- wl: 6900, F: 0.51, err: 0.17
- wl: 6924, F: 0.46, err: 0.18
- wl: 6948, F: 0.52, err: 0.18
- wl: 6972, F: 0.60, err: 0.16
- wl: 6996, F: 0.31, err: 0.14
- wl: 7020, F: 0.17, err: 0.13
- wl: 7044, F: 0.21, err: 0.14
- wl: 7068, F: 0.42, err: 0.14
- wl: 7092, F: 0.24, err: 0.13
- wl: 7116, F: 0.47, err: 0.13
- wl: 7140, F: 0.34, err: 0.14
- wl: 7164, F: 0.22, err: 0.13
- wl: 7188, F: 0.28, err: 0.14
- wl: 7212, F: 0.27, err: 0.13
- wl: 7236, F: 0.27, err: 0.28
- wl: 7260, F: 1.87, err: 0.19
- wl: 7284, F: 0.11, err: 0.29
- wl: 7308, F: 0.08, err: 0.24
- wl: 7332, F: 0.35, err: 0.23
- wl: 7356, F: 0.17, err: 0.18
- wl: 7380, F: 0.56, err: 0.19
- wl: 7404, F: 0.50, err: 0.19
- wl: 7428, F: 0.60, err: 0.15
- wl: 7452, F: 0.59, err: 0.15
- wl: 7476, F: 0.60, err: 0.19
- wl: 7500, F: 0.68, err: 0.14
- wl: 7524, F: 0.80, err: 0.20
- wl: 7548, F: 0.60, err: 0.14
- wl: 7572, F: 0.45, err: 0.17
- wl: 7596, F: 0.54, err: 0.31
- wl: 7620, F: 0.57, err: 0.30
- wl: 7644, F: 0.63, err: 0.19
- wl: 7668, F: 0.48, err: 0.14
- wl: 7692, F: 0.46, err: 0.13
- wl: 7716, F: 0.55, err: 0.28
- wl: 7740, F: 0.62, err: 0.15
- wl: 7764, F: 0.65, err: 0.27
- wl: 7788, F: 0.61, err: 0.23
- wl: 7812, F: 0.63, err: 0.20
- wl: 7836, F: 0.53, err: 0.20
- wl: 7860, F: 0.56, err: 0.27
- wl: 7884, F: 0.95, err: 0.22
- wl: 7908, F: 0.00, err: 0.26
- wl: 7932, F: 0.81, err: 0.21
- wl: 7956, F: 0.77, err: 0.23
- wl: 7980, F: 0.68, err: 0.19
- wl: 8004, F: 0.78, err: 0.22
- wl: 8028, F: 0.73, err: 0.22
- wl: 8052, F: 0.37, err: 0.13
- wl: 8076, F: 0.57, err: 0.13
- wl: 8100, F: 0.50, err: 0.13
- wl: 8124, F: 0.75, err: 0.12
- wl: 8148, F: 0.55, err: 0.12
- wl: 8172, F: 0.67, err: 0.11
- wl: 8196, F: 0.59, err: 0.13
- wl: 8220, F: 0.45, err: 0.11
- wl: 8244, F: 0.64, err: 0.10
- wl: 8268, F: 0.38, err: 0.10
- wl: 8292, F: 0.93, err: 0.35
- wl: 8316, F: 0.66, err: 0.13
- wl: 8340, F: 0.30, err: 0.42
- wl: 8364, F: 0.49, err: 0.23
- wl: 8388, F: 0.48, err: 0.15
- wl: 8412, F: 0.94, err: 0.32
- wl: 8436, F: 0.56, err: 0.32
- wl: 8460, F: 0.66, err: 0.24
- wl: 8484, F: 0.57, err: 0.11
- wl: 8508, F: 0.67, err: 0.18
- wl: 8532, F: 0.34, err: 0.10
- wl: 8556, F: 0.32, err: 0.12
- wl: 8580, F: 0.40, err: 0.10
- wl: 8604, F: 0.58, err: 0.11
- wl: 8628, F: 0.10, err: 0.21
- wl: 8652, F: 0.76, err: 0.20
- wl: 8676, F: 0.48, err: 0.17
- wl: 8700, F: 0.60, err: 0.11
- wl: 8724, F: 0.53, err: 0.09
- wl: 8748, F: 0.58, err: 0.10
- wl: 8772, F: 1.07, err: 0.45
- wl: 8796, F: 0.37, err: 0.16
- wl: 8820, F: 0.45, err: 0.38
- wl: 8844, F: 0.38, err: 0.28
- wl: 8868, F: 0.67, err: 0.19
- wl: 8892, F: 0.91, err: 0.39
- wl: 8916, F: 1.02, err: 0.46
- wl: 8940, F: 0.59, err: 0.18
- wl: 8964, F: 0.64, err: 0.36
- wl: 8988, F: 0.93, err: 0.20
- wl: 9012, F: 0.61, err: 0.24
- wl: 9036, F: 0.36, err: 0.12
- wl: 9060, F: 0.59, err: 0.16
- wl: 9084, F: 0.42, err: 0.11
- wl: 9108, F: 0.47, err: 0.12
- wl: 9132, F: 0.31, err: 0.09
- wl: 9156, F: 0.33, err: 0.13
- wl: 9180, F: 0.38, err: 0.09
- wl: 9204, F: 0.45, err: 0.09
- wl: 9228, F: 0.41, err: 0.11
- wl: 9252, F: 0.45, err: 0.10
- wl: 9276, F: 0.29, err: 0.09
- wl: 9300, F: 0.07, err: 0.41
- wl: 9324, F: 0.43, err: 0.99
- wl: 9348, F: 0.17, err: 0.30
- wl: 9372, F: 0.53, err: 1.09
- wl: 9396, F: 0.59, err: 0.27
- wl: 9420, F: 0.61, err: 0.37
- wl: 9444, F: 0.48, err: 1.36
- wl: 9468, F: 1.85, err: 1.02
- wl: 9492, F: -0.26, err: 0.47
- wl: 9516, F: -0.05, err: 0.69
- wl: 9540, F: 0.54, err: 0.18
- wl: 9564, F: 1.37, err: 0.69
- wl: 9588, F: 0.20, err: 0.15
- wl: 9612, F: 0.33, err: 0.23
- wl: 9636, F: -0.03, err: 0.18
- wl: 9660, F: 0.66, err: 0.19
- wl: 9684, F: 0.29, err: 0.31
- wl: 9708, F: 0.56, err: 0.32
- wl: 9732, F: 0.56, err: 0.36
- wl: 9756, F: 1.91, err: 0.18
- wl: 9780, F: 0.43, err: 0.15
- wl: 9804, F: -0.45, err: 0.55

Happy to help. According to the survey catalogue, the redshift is 0.95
